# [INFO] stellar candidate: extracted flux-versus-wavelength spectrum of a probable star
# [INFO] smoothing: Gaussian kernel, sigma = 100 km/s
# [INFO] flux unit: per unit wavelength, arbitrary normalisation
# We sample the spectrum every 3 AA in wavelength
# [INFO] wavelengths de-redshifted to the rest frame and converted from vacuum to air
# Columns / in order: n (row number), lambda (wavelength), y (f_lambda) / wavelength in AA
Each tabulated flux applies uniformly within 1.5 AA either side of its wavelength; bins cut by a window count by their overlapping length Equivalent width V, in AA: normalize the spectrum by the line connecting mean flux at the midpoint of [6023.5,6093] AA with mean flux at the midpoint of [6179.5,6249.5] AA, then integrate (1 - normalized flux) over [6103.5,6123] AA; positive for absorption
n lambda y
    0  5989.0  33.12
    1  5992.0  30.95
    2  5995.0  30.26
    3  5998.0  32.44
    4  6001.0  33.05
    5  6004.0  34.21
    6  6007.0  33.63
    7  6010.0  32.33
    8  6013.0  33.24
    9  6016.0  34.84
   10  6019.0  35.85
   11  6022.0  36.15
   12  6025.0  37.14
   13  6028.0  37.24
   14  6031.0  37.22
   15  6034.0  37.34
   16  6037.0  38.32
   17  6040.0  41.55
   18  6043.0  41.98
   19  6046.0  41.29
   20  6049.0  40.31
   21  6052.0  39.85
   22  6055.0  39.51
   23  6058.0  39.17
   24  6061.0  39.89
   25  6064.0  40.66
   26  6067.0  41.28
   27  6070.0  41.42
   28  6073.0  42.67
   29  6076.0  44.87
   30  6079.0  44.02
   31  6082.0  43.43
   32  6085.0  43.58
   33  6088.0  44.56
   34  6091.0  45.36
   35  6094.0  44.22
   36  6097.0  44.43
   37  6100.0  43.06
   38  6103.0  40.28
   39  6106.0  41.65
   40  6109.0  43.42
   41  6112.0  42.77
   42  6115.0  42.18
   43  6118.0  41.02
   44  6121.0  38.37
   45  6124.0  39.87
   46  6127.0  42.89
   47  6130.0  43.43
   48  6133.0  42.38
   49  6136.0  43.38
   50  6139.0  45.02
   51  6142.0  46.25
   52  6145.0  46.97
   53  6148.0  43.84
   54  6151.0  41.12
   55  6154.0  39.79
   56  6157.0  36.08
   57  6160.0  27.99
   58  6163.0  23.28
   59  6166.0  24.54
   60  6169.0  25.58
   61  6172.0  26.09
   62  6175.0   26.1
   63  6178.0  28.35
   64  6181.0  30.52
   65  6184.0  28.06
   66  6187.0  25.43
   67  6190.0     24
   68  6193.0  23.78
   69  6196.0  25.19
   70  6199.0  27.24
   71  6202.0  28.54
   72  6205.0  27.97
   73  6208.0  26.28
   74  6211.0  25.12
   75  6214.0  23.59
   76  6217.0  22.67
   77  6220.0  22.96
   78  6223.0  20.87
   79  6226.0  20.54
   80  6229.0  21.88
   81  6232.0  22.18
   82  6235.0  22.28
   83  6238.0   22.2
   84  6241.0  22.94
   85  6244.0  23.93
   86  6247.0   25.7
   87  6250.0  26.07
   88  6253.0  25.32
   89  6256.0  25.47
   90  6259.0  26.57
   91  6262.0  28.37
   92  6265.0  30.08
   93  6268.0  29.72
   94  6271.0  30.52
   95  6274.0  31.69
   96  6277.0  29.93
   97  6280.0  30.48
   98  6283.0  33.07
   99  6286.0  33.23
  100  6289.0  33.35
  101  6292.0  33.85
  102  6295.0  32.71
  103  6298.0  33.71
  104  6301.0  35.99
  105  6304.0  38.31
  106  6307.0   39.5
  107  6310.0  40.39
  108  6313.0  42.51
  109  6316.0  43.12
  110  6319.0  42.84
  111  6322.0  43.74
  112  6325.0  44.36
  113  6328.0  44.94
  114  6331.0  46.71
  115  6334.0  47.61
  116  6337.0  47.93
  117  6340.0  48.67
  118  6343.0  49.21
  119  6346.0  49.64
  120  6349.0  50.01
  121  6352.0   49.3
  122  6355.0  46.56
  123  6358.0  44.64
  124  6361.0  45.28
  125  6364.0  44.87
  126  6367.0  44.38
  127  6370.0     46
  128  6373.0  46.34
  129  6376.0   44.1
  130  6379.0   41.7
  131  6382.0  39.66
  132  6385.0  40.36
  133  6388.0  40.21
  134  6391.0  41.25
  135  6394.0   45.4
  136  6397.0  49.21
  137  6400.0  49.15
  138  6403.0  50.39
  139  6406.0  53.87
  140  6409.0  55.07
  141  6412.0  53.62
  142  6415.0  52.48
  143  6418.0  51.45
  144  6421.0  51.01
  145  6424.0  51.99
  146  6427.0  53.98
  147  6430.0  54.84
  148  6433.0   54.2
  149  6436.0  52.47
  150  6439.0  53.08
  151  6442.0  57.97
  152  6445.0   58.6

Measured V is -3.5 AA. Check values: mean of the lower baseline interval 41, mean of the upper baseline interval 24.5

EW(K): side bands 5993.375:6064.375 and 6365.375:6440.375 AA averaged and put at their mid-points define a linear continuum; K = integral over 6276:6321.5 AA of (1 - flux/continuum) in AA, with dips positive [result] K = 9.00 AA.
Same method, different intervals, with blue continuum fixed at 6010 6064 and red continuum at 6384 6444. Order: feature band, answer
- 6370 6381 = 1.2 AA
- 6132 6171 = 4.4 AA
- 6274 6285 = 3.6 AA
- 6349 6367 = 0.9 AA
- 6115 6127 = 0.2 AA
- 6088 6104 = -1.4 AA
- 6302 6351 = 3.0 AA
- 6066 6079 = -1.1 AA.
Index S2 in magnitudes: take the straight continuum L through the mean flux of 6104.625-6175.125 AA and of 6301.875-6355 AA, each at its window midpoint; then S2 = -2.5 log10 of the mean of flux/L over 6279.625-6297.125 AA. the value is 0.31 mag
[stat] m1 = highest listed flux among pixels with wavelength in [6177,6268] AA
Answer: 30.52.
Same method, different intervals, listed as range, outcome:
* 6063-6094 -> 45.36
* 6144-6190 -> 46.97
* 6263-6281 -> 31.69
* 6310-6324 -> 43.74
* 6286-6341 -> 48.67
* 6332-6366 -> 50.01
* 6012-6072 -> 41.98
